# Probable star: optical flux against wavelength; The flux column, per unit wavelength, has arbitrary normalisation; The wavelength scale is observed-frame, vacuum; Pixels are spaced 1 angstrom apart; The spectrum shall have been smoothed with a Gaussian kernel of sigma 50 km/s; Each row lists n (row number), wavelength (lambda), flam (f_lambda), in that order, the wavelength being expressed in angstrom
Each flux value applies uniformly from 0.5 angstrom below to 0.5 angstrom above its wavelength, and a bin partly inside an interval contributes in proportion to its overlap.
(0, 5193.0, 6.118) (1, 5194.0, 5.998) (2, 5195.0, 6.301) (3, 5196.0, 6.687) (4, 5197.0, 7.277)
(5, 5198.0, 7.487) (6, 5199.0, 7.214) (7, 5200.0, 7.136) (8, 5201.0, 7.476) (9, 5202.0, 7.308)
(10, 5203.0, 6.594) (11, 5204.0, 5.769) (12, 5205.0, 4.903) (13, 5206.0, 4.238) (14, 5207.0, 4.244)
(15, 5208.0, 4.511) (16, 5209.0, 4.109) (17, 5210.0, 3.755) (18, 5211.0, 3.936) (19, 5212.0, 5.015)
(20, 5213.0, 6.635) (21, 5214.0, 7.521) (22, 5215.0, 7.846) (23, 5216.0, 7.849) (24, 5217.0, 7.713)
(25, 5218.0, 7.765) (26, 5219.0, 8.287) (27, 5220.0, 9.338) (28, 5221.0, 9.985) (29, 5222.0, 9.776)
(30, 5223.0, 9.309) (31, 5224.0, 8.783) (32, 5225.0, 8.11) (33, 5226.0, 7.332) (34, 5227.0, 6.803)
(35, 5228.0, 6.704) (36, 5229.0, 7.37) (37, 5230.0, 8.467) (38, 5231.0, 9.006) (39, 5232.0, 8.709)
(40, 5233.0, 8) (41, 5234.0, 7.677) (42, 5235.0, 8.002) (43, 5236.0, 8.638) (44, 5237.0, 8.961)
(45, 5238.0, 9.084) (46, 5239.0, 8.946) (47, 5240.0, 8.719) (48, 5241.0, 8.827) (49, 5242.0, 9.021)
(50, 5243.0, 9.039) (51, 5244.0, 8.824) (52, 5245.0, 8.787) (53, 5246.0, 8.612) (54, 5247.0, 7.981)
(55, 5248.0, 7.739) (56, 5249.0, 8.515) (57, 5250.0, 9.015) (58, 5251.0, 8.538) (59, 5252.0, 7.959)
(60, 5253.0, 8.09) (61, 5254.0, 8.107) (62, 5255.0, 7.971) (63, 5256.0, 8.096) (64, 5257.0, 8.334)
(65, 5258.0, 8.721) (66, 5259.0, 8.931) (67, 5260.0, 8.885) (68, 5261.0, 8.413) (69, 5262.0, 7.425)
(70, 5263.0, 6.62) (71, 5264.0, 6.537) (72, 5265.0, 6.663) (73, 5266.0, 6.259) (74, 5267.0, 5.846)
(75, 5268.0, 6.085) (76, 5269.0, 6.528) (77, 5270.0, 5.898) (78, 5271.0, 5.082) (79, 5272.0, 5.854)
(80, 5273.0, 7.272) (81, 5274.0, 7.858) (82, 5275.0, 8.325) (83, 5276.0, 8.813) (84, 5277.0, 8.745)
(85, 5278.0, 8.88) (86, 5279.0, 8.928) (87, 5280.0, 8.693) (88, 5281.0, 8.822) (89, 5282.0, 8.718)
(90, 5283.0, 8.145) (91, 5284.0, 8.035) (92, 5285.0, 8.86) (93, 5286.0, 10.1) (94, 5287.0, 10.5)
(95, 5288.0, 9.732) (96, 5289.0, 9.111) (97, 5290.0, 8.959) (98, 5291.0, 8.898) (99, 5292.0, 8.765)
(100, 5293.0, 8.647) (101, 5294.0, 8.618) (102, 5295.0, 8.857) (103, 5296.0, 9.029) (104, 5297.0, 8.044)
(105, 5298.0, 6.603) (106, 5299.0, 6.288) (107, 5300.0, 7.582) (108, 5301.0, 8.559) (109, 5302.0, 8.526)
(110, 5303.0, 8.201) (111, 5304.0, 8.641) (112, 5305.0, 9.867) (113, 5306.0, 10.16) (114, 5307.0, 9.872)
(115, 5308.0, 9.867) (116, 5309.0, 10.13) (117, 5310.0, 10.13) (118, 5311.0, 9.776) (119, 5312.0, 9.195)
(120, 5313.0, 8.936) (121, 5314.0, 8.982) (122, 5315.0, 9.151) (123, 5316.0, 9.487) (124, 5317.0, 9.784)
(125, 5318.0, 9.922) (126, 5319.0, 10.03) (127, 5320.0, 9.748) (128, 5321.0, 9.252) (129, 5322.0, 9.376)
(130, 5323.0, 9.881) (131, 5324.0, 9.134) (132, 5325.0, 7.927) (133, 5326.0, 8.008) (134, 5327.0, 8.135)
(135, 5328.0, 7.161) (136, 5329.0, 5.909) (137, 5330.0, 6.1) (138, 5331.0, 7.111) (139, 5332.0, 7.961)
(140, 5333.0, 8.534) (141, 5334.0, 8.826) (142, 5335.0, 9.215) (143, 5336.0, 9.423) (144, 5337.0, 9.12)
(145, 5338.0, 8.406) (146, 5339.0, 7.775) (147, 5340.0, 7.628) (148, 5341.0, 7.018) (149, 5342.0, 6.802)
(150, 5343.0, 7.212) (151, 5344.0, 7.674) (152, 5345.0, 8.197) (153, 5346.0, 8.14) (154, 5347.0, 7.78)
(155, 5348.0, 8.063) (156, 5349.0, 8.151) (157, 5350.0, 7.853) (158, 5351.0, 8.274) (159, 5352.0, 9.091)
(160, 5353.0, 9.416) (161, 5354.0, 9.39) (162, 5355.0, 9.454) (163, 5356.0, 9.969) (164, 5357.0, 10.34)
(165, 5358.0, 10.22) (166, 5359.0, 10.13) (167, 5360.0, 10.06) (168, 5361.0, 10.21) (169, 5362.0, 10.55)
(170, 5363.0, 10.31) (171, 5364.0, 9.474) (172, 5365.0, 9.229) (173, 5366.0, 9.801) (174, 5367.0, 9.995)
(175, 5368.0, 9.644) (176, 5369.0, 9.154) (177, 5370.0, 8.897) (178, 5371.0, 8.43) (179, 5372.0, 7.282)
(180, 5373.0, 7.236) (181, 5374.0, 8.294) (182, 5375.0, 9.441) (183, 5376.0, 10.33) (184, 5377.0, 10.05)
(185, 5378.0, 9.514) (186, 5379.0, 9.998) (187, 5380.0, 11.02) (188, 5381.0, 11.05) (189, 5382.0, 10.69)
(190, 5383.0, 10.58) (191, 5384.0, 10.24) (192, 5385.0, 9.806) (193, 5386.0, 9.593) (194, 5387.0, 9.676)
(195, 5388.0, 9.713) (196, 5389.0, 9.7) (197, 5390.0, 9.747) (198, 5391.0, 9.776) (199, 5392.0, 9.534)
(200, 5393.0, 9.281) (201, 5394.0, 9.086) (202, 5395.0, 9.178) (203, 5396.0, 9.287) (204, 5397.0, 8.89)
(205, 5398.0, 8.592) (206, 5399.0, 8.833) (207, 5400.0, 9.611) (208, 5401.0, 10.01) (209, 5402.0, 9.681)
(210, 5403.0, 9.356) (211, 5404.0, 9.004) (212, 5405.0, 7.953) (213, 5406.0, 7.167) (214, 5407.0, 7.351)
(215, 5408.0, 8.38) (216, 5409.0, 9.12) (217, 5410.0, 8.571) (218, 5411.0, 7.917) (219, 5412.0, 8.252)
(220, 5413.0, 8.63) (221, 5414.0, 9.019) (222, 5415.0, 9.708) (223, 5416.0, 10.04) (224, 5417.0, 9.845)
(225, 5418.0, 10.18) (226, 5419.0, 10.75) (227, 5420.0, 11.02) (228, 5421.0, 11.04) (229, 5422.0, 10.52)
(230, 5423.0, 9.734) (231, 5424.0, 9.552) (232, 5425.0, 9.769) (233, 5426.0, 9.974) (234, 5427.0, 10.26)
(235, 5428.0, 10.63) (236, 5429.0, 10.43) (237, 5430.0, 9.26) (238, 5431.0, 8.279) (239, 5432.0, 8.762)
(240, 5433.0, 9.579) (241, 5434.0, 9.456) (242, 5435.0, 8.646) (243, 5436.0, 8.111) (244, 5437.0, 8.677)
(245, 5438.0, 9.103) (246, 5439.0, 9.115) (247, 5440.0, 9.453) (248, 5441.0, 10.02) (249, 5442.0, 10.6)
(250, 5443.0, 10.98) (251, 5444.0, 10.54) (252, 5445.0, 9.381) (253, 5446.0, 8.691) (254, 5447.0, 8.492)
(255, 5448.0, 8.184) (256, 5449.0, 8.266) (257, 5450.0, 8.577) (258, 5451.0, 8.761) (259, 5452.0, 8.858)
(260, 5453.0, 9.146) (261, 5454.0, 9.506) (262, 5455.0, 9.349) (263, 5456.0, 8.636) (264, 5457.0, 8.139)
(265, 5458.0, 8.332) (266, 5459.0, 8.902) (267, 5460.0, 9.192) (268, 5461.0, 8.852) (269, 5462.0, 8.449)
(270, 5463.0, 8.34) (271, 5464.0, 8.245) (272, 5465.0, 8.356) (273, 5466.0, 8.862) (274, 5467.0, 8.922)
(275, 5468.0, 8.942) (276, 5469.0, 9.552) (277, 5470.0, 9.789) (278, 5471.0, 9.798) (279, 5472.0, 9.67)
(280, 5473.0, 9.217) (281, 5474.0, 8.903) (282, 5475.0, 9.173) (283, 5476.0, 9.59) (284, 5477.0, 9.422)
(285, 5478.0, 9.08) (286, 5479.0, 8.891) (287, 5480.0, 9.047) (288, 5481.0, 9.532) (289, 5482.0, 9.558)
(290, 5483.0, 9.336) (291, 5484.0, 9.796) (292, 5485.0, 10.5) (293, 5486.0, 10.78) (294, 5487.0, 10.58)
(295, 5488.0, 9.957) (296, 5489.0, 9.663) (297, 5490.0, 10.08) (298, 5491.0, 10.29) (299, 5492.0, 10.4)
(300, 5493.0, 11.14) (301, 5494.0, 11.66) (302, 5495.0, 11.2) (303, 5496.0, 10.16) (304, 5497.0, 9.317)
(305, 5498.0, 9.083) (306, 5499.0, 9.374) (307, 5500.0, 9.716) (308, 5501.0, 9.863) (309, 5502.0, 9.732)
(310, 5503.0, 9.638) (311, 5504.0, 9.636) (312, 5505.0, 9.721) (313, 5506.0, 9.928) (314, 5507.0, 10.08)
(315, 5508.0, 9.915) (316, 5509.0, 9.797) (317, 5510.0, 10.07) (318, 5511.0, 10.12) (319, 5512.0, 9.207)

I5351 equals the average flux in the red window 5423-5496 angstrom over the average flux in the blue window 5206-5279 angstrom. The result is 1.23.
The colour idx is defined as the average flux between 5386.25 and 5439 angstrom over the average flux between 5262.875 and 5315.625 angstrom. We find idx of 1.12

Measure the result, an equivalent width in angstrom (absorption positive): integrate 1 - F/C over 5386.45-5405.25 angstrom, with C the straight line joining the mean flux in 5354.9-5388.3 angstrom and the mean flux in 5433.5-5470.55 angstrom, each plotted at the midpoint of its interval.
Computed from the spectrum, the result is 0.35 angstrom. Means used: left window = 9.72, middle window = 9.33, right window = 9.01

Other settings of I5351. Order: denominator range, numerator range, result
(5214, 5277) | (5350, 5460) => 1.17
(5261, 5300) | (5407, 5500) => 1.19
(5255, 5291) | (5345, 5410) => 1.17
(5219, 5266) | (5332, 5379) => 1.07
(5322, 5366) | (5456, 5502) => 1.10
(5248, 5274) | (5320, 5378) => 1.17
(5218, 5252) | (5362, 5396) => 1.13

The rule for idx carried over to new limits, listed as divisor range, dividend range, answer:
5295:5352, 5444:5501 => 1.10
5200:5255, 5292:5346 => 1.12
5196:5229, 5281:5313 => 1.29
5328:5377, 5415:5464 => 1.08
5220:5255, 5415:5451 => 1.13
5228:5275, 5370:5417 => 1.17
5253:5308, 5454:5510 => 1.17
